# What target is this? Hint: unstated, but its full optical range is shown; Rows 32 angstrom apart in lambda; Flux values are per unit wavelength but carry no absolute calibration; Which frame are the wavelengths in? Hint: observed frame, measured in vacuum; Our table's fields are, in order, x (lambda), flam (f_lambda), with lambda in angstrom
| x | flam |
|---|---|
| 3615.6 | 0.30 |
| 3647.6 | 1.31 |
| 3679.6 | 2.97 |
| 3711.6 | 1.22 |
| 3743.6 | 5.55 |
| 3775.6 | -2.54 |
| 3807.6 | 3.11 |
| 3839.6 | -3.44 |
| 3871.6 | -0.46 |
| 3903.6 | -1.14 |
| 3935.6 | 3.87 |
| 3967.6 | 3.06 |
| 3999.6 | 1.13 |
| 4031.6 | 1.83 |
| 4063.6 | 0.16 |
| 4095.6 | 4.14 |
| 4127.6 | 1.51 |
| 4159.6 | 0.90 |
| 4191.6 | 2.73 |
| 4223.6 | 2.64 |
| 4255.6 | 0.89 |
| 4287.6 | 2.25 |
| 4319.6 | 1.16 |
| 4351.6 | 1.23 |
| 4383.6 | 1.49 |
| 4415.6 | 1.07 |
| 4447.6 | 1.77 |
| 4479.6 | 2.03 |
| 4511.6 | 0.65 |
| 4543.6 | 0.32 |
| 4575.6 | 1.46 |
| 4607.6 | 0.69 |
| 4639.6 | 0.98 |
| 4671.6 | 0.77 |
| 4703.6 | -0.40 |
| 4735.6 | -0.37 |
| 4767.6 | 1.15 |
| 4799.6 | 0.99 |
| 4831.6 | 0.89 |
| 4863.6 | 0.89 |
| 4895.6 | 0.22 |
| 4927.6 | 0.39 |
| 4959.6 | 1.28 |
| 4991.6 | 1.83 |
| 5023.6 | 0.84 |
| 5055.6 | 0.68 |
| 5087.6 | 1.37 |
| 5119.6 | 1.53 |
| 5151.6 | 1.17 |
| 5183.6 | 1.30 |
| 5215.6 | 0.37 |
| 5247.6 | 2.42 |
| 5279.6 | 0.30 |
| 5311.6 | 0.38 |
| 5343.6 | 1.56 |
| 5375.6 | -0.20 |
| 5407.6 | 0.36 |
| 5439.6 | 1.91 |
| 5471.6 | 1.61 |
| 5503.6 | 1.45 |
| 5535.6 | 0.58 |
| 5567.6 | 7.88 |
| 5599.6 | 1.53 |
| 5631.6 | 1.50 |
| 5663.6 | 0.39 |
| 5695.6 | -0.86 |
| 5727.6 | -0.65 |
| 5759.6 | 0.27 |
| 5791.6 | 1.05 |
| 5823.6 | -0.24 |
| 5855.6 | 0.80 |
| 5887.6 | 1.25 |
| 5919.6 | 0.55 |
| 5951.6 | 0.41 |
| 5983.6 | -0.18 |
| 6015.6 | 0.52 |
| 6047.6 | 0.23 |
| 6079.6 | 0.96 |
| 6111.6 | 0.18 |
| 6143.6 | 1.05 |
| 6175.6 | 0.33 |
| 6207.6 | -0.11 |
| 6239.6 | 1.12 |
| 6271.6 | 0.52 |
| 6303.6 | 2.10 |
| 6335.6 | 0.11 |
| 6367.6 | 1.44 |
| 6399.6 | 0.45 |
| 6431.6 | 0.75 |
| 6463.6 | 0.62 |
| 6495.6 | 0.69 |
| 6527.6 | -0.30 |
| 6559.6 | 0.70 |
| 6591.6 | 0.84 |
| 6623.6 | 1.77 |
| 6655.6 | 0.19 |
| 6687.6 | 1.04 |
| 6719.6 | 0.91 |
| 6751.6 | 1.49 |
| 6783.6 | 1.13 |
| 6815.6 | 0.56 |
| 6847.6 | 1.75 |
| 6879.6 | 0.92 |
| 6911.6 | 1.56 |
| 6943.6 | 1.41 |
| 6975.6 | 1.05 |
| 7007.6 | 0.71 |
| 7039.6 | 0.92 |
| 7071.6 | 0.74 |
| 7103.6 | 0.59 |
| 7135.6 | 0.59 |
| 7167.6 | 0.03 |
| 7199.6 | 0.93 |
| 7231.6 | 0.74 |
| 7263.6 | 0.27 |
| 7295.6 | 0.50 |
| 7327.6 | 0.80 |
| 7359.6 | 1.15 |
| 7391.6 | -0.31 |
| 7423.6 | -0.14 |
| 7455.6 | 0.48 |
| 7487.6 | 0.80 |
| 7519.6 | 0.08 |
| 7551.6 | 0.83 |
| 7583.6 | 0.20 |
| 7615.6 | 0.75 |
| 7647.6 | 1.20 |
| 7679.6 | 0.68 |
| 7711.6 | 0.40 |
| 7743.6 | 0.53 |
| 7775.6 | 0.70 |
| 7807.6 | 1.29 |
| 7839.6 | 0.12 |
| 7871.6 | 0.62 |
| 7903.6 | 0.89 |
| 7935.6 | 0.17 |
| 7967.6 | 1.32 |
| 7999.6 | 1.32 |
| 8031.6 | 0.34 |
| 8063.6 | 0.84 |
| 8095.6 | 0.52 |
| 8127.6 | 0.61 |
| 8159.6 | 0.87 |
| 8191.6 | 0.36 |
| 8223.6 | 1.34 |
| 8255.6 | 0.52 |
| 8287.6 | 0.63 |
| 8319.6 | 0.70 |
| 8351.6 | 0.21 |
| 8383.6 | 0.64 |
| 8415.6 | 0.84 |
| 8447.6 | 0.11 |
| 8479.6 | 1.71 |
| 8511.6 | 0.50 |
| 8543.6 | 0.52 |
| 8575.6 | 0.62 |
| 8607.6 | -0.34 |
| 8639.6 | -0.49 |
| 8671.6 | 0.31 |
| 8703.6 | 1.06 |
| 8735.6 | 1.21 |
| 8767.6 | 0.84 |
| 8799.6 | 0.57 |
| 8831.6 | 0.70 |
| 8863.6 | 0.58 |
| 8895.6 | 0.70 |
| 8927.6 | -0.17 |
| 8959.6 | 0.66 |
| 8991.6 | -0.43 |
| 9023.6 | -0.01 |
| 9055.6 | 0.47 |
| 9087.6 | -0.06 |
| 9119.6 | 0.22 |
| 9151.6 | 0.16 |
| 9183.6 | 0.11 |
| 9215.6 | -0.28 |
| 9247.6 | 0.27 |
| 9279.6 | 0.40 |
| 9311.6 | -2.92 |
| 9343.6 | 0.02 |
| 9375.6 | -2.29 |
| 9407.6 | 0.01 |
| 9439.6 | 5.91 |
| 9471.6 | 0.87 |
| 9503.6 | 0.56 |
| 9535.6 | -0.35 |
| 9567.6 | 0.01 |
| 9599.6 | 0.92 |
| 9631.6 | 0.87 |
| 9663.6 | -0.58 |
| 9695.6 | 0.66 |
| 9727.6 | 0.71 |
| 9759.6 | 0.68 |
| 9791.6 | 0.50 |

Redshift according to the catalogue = 0.691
